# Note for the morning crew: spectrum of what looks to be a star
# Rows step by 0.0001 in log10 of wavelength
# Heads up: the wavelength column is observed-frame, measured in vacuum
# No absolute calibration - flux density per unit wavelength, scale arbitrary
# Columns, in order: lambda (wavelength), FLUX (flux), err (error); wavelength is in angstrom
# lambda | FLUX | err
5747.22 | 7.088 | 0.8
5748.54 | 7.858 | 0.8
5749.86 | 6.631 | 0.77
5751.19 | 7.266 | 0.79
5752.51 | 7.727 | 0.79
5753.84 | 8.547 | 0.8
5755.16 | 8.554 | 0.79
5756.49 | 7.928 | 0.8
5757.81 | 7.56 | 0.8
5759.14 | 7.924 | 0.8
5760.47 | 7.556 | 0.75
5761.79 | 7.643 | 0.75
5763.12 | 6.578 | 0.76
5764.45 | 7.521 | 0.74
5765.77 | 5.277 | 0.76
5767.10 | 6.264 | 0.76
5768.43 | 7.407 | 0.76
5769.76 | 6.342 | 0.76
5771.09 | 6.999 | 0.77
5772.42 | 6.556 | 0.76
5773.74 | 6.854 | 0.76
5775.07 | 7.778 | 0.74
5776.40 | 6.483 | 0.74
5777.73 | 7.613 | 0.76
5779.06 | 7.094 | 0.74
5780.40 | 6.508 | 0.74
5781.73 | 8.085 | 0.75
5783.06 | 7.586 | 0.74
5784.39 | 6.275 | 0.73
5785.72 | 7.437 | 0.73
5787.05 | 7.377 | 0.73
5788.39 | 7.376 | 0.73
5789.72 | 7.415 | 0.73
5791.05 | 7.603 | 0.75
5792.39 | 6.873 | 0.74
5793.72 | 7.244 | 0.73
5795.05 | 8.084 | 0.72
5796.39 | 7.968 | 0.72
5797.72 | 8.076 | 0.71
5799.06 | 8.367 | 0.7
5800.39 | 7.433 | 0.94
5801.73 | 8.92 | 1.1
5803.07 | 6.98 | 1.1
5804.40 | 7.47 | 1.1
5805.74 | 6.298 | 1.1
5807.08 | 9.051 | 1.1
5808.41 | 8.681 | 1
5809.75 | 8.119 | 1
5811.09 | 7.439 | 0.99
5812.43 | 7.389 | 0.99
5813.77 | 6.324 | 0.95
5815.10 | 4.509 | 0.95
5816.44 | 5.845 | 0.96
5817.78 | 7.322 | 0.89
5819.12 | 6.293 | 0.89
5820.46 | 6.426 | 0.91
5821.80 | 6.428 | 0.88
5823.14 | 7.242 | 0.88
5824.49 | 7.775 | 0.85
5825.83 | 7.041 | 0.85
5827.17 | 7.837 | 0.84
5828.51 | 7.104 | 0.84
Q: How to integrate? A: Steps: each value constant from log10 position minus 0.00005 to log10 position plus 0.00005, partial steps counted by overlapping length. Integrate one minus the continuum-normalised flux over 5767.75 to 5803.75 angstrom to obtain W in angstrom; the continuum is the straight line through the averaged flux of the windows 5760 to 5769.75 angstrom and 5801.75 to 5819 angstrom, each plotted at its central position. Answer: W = -1.9 angstrom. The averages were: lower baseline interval 6.84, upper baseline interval 7.16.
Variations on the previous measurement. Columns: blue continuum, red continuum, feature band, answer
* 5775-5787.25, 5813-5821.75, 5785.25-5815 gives -4.2 angstrom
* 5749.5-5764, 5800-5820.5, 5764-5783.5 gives 1.4 angstrom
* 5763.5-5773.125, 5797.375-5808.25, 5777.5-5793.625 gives 0.0 angstrom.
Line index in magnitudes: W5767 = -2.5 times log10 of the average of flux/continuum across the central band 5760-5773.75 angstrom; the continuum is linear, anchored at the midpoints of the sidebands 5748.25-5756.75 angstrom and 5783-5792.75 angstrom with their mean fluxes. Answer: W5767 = 0.113 mag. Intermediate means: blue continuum 7.78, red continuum 7.23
